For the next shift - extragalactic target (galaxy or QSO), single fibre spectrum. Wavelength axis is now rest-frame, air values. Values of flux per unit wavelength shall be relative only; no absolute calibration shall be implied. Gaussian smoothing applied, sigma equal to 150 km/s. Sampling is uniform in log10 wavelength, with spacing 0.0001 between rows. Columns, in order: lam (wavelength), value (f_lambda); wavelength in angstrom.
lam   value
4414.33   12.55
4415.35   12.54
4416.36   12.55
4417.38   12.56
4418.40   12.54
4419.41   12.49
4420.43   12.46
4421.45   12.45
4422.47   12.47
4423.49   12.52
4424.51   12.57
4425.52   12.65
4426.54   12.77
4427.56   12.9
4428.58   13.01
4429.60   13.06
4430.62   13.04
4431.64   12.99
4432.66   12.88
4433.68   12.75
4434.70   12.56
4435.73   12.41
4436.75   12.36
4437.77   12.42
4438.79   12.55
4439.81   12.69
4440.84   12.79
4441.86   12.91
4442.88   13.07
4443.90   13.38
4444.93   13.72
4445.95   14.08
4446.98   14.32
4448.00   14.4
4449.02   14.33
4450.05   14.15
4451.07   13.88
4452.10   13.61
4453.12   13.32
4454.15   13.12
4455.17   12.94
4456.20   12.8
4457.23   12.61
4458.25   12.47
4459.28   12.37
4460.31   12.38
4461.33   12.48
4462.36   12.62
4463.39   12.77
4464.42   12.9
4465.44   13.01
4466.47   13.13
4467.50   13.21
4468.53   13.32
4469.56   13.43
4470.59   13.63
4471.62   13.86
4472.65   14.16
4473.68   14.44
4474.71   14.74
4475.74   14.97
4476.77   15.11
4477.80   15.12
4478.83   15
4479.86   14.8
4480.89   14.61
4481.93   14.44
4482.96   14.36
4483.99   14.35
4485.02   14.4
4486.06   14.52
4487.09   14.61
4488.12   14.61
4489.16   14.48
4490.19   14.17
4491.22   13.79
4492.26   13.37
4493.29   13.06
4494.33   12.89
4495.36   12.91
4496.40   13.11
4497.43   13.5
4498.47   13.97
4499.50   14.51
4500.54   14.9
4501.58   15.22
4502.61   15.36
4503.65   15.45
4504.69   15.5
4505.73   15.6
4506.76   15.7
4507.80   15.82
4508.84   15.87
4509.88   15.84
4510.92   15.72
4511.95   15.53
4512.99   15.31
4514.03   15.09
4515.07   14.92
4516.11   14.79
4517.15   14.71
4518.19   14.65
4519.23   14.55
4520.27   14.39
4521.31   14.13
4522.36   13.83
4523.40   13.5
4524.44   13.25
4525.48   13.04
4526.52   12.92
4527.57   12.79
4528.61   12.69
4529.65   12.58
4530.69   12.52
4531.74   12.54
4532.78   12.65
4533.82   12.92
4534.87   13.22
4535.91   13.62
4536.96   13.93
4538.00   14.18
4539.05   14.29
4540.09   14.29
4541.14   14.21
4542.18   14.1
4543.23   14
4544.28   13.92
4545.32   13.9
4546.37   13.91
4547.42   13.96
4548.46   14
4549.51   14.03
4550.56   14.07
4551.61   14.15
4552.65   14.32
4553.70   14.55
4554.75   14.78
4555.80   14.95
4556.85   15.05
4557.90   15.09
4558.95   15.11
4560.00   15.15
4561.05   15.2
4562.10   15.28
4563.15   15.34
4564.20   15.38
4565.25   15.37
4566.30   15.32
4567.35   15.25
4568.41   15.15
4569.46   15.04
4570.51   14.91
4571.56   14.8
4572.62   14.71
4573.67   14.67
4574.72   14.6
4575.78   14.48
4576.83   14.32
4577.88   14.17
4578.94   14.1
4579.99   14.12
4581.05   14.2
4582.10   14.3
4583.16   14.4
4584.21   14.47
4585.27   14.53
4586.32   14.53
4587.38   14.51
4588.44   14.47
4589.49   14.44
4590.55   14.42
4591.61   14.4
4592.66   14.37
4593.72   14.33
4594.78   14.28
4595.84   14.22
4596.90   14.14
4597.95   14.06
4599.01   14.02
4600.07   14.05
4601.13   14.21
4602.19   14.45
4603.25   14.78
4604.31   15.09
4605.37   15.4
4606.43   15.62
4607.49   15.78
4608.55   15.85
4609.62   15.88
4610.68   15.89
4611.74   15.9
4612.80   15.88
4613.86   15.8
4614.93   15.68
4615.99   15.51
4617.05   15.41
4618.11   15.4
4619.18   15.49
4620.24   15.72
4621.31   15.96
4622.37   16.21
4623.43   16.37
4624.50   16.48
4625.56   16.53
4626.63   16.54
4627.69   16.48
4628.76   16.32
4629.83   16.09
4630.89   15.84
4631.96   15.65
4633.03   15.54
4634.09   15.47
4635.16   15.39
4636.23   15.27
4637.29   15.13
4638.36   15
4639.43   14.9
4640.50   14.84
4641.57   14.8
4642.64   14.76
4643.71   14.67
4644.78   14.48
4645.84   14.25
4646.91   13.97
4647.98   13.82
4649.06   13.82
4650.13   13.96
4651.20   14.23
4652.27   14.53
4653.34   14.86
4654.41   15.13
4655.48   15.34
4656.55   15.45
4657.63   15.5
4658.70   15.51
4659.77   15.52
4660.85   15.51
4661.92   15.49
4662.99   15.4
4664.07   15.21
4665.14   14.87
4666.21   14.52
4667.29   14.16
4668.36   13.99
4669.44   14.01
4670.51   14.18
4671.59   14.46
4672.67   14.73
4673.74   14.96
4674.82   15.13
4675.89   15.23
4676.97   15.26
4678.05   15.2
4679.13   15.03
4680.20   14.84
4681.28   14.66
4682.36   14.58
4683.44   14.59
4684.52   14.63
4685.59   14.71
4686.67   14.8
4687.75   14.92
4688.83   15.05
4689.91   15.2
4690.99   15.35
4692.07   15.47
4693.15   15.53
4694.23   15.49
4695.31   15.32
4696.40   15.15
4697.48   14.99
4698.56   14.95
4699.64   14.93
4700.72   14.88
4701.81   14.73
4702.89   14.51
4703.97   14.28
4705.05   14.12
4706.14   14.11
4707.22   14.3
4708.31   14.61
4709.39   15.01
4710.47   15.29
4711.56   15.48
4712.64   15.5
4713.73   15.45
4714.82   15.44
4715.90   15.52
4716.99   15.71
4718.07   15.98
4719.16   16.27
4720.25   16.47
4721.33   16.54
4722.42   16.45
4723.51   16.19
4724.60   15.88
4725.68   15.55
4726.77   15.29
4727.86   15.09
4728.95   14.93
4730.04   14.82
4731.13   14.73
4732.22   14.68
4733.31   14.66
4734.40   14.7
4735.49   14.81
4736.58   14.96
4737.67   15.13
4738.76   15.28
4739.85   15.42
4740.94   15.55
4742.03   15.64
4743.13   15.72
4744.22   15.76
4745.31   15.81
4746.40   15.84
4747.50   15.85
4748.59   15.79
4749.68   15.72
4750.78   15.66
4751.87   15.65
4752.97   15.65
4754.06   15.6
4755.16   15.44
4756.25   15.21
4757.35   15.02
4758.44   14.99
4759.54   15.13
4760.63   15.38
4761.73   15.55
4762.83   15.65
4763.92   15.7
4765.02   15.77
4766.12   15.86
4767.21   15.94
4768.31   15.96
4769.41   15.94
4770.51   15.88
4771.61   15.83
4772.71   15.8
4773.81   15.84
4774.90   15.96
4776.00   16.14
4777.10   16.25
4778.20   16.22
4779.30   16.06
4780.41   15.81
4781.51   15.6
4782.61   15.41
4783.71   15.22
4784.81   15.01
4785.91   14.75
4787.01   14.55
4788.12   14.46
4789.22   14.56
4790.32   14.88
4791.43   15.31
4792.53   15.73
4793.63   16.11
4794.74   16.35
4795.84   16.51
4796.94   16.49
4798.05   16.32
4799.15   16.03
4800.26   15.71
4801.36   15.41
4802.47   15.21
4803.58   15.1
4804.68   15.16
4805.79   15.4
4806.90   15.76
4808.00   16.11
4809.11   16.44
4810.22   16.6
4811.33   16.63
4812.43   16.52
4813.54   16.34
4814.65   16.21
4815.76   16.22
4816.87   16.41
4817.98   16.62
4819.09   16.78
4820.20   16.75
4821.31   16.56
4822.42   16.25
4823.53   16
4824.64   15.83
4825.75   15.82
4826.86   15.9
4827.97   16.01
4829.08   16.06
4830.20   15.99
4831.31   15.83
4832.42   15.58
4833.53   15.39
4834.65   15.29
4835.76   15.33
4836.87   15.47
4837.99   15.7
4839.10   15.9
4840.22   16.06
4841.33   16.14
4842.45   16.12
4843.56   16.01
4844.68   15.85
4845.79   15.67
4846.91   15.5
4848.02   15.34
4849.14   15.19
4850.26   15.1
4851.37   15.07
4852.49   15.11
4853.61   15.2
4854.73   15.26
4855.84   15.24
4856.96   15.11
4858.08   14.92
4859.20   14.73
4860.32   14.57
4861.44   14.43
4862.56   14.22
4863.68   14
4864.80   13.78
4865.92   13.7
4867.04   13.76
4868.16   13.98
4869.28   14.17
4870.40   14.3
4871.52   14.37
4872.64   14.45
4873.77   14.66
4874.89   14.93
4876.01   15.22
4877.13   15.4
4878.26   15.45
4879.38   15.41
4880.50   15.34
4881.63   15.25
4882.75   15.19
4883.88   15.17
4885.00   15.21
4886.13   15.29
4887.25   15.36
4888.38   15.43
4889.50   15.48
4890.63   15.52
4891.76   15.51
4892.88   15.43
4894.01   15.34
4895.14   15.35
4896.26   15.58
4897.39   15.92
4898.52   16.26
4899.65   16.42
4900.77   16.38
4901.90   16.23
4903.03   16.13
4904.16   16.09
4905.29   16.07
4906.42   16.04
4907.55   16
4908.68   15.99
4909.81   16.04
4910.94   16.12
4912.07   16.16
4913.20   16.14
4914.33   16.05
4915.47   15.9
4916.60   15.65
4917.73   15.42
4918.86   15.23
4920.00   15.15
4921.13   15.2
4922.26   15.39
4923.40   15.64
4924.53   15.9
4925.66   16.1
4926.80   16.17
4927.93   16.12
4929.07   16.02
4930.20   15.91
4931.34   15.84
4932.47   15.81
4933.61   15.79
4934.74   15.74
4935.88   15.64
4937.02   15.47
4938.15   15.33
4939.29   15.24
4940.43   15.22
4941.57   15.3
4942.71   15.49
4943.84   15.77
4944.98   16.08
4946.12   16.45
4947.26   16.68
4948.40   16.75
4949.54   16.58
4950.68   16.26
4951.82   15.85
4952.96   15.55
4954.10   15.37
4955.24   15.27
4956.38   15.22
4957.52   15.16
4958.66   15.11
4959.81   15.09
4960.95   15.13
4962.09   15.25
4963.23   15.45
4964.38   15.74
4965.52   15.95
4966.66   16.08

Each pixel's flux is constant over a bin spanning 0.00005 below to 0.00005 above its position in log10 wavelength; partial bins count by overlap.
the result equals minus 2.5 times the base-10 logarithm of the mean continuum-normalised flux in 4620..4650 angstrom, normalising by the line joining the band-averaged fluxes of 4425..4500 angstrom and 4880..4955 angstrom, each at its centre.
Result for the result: -0.07 mag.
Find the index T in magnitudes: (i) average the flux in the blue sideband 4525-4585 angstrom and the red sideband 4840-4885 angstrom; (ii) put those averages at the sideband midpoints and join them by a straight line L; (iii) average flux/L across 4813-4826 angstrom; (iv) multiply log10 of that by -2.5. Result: -0.10 mag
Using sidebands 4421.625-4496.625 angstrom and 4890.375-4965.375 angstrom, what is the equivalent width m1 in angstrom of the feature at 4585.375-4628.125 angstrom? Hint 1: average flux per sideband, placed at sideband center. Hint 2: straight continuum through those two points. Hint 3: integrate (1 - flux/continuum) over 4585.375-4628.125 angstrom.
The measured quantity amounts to -3.1 angstrom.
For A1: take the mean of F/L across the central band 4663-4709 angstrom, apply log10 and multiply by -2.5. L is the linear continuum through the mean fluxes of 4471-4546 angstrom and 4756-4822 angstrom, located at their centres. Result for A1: 0.03 mag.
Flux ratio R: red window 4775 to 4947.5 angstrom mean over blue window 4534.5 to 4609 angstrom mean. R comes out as 1.07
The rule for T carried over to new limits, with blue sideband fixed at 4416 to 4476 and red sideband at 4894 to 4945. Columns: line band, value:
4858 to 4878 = 0.08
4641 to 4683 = -0.03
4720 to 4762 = -0.05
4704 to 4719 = -0.04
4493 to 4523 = -0.10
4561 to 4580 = -0.08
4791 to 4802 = -0.06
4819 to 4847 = -0.04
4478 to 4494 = -0.08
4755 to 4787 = -0.05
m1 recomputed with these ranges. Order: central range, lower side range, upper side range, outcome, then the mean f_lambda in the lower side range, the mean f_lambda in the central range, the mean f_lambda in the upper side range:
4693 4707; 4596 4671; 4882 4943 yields 0.4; 15.2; 14.8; 15.7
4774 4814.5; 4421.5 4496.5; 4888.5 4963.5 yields -1.7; 13.4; 15.7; 15.8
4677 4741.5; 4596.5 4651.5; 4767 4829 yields 1.7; 15.3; 15.1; 15.9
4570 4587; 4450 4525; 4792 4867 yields 0.1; 14.1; 14.5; 15.7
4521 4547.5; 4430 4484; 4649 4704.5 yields 0.9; 13.5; 13.5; 14.9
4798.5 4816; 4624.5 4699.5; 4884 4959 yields -0.5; 15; 15.9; 15.8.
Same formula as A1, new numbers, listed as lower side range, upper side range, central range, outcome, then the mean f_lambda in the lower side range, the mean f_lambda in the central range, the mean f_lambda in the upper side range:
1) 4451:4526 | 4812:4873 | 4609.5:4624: -0.09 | 14.1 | 15.8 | 15.4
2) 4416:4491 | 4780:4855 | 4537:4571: -0.04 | 13.4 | 14.6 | 15.8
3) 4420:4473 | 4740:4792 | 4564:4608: -0.04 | 13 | 14.6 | 15.6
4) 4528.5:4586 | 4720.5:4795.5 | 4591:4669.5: -0.03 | 14.3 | 15.1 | 15.5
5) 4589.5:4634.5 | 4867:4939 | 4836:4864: 0.02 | 15.4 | 15.3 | 15.5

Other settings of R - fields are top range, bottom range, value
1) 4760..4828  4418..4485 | 1.19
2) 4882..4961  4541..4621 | 1.07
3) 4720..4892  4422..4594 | 1.11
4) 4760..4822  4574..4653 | 1.06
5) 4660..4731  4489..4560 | 1.06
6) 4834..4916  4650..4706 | 1.03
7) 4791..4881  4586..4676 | 1.03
